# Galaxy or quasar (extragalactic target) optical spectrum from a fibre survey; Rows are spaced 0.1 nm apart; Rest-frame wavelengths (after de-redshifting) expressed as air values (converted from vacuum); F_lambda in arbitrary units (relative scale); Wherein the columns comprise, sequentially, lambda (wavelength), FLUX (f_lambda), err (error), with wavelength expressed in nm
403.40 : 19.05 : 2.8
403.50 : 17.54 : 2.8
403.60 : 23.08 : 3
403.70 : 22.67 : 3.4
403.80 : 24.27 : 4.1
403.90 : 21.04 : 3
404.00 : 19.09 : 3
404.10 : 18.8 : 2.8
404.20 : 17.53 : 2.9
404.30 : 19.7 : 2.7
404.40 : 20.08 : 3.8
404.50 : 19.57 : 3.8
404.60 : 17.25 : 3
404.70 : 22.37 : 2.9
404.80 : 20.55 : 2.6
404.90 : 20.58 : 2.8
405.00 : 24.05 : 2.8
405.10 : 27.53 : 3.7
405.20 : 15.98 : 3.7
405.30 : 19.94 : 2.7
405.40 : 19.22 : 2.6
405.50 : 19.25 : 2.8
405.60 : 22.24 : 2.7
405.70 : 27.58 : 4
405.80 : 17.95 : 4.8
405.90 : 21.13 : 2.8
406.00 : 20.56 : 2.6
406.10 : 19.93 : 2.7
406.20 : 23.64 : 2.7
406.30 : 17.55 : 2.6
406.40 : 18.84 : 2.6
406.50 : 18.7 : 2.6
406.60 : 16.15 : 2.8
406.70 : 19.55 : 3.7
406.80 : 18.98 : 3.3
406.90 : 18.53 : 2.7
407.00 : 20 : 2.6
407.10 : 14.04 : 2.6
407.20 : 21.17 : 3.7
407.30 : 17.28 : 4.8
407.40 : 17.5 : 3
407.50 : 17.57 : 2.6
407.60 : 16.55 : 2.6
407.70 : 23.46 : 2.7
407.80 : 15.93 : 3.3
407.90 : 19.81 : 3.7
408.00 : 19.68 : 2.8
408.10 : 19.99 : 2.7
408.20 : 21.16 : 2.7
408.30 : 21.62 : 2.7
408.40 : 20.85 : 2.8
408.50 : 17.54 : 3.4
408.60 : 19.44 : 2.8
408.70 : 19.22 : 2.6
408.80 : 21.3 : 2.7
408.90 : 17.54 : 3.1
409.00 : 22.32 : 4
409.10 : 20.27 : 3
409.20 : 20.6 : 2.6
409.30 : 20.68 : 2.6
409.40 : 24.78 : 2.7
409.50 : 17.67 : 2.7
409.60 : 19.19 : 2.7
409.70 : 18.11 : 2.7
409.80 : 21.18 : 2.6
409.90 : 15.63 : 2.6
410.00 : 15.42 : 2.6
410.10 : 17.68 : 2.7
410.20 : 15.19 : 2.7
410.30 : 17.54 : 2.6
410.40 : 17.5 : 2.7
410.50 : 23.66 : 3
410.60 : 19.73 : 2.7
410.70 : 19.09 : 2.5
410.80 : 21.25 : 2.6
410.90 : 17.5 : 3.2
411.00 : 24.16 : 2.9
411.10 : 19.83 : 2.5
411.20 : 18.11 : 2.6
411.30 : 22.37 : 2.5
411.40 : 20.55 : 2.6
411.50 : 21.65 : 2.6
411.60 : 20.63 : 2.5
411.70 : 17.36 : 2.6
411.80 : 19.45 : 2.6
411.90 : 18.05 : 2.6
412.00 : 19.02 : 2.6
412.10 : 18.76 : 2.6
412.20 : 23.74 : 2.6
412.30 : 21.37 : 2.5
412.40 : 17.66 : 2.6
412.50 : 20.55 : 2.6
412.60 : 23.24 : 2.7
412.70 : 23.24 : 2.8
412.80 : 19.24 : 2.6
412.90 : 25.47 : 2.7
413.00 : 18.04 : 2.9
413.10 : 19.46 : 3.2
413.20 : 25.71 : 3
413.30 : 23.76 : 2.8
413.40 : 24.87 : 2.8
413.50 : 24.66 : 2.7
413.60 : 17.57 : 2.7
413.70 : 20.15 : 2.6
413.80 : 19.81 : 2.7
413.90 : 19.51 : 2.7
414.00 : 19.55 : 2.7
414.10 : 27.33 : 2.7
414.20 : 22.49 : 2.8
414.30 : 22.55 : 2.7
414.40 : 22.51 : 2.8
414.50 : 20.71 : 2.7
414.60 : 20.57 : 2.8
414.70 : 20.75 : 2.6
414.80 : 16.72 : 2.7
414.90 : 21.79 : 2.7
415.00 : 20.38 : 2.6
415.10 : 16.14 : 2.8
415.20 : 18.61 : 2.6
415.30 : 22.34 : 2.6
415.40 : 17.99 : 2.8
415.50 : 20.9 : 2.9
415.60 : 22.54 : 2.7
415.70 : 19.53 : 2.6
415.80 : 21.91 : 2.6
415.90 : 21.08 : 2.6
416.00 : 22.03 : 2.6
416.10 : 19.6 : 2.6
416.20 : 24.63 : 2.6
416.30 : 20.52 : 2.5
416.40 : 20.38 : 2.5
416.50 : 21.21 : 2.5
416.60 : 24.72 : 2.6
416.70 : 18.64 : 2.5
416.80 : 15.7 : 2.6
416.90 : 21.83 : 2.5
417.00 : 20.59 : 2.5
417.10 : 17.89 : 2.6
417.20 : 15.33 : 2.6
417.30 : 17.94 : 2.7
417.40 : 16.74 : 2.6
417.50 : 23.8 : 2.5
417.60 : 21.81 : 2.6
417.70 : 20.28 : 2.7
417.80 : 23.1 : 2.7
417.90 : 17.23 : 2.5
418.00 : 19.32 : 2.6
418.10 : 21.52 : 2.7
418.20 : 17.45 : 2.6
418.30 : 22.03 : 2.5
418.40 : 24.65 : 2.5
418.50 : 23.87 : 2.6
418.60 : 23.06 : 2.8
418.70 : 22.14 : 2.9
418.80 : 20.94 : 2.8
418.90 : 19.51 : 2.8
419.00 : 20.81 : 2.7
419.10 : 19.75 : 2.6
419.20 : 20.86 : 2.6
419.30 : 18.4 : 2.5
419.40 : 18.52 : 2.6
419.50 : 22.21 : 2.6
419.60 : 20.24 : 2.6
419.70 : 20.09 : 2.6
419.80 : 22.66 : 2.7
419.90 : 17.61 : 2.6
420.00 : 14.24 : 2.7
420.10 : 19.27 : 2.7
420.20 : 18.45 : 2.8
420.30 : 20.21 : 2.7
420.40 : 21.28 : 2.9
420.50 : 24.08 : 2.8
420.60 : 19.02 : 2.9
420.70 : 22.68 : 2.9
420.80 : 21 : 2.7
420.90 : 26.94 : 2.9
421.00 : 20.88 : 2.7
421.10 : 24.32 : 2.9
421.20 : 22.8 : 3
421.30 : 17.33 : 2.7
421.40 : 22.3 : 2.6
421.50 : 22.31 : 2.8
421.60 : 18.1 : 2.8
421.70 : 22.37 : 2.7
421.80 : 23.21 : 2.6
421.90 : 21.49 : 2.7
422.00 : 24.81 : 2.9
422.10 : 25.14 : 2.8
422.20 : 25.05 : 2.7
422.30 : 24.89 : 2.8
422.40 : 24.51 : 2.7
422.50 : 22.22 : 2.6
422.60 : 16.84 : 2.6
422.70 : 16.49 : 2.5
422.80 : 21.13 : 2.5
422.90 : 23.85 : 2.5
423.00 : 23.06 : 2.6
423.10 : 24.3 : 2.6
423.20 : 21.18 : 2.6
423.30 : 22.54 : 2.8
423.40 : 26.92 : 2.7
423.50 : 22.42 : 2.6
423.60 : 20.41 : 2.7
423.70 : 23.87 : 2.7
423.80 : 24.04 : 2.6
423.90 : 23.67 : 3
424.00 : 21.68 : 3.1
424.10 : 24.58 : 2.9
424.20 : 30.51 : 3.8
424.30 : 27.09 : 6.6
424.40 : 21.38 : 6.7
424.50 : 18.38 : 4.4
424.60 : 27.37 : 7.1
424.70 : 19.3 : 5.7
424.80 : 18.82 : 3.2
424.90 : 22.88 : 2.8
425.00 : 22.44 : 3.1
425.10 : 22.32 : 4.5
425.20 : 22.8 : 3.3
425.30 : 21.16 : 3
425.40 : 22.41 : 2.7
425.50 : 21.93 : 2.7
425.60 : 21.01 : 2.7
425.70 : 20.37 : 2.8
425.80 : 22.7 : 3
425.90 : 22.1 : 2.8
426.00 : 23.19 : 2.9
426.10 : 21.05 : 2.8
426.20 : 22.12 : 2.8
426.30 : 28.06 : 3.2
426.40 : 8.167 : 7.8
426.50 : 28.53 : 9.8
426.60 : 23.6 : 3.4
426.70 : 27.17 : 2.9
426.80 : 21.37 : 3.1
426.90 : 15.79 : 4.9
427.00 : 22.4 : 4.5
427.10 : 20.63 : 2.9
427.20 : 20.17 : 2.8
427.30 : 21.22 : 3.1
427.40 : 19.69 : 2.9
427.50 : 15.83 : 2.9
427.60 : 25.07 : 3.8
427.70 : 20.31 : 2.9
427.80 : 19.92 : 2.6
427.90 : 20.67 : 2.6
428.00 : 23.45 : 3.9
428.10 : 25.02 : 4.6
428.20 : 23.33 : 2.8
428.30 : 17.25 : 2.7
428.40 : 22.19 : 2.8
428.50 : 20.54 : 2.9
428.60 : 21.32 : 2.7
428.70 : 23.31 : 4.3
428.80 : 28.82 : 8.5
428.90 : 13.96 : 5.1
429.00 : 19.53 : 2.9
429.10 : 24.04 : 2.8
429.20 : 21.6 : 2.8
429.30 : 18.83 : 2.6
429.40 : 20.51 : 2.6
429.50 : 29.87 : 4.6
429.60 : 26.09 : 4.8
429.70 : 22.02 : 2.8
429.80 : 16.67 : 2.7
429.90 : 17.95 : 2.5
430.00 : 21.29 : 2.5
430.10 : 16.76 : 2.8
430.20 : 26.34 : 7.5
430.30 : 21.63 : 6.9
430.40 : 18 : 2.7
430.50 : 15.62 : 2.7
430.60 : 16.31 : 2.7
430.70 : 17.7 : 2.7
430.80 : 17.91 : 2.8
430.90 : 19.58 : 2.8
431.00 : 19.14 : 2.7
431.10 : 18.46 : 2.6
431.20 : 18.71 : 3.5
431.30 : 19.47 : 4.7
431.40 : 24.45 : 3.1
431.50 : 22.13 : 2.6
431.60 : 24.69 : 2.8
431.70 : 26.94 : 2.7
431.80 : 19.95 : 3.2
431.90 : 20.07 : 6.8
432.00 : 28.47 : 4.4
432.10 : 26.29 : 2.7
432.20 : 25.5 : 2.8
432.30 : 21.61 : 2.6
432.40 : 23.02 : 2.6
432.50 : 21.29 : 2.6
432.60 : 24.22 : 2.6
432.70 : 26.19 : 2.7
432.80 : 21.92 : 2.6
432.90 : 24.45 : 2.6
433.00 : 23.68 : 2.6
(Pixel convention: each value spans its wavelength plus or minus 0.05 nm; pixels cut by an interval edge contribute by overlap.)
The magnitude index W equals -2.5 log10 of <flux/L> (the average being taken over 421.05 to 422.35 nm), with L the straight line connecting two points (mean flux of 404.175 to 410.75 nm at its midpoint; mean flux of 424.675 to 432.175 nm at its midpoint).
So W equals -0.09 mag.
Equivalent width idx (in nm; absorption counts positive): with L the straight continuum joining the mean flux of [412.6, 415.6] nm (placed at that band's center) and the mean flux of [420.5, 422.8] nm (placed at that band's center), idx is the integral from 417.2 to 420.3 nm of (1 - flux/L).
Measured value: 0.22 nm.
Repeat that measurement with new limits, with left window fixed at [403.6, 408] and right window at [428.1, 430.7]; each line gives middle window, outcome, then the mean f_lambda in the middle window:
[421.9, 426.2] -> -0.403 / 22.7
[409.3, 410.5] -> 0.094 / 18.5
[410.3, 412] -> 0.016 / 20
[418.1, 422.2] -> -0.135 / 21.2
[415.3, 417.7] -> 0.003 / 20.4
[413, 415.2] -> -0.095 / 21.2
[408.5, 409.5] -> -0.017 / 20.4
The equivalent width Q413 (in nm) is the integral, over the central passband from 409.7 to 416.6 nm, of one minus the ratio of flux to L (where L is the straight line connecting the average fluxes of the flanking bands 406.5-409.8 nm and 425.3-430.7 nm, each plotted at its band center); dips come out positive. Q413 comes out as -0.24 nm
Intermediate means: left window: 19.3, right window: 21.2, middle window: 20.5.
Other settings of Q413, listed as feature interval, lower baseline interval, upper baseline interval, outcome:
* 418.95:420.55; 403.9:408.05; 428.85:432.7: 0.051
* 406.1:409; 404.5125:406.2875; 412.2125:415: 0.279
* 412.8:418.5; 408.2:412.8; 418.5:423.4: -0.052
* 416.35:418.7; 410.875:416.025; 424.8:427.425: 0.078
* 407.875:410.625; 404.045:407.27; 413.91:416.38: 0.115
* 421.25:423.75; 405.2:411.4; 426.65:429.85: -0.159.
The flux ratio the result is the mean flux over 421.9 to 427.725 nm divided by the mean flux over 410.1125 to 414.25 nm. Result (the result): 1.08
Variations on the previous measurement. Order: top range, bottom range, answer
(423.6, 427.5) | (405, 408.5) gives 1.12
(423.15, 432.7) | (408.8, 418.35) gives 1.07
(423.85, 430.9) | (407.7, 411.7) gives 1.09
